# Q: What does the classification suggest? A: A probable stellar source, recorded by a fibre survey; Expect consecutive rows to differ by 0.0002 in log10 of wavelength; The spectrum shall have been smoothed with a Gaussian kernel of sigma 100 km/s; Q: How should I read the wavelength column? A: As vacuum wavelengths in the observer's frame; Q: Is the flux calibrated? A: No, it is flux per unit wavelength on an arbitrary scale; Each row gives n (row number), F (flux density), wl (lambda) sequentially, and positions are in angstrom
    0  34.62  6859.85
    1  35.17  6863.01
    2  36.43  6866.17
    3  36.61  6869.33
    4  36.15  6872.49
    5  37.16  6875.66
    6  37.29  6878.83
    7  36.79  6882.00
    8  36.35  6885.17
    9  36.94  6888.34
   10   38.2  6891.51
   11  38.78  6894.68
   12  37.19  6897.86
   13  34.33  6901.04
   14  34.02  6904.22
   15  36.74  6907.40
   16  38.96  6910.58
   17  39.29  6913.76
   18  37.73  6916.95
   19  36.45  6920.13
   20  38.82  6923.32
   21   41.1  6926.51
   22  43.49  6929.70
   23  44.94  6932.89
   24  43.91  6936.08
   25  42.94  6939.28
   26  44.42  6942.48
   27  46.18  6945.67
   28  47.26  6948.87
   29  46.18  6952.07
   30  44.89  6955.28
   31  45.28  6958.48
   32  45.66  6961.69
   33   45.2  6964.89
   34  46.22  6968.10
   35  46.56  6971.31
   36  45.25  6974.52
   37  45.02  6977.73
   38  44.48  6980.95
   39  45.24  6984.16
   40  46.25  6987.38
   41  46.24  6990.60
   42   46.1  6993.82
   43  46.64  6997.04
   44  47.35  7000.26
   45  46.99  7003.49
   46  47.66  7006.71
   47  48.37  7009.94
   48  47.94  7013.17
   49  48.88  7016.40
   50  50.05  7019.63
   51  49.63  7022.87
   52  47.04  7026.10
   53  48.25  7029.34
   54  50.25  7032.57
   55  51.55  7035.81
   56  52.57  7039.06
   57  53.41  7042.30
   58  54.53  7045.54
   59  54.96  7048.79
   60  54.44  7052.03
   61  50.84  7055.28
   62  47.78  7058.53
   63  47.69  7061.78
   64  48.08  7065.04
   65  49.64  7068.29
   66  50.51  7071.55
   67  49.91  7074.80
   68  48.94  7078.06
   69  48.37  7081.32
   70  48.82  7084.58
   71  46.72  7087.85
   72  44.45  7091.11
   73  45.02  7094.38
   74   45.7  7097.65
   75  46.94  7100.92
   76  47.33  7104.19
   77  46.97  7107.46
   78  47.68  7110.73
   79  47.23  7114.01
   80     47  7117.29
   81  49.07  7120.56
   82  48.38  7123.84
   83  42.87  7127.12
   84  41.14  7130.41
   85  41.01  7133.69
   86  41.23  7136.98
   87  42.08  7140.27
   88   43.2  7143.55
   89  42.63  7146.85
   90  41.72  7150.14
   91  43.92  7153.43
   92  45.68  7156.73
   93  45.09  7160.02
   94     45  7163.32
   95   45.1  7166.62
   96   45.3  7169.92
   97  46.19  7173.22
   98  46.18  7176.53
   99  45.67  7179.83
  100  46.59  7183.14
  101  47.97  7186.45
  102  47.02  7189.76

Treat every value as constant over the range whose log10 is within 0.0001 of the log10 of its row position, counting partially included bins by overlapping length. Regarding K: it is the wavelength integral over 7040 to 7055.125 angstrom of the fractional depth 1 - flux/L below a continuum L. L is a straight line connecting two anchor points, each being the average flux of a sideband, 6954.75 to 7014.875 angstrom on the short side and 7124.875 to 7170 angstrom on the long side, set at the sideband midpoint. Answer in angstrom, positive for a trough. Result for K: -3.0 angstrom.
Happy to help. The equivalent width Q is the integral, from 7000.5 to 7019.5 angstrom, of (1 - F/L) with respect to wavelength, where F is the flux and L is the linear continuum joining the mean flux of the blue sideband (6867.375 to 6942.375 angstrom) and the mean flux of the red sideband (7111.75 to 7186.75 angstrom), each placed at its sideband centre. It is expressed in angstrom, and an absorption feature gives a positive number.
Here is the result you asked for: -3.2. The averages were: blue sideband 38.6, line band 48.1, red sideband 44.8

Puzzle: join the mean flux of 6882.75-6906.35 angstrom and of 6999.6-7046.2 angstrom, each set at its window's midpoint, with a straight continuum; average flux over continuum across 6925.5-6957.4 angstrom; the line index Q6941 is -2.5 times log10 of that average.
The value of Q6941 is -0.08 mag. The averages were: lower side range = 36.6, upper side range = 49.6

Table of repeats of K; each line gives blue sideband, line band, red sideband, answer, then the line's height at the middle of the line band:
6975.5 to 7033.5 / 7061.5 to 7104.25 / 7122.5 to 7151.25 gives -3.1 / 44.5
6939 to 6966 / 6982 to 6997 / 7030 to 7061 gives 0.7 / 48.1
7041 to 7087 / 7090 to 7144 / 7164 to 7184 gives 3.4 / 48.2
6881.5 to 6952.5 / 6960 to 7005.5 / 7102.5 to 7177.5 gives -5.0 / 41.4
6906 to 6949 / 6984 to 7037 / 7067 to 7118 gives -4.1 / 44.5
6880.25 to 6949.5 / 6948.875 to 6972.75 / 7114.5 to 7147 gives -3.1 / 40.6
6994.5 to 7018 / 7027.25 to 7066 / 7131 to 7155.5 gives -4.3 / 46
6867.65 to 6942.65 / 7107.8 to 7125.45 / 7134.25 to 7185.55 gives -1.8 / 43.4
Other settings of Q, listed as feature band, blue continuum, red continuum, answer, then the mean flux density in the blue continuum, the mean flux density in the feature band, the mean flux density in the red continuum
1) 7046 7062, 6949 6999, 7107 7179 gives -2.3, 45.7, 51.7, 44.7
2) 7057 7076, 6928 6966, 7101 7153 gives -1.7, 45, 48.9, 44.7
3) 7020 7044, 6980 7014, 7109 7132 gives -2.0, 46.7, 50.4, 46.2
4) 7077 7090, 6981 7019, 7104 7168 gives -0.7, 47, 48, 44.7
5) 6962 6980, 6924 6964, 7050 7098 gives -0.1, 44.6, 45.6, 48.6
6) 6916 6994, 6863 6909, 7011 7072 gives -2.8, 36.6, 44.3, 50.4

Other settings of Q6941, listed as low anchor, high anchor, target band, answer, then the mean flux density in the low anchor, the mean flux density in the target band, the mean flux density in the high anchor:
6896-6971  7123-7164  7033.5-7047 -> -0.235 mag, 41.9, 52.8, 43.2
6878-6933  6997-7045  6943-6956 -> -0.092 mag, 38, 46.1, 49.3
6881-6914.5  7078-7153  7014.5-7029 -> -0.170 mag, 37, 48.8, 45.3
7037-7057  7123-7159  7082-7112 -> 0.027 mag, 53.4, 46.7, 43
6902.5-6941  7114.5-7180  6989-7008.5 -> -0.133 mag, 39.9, 46.9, 44.4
